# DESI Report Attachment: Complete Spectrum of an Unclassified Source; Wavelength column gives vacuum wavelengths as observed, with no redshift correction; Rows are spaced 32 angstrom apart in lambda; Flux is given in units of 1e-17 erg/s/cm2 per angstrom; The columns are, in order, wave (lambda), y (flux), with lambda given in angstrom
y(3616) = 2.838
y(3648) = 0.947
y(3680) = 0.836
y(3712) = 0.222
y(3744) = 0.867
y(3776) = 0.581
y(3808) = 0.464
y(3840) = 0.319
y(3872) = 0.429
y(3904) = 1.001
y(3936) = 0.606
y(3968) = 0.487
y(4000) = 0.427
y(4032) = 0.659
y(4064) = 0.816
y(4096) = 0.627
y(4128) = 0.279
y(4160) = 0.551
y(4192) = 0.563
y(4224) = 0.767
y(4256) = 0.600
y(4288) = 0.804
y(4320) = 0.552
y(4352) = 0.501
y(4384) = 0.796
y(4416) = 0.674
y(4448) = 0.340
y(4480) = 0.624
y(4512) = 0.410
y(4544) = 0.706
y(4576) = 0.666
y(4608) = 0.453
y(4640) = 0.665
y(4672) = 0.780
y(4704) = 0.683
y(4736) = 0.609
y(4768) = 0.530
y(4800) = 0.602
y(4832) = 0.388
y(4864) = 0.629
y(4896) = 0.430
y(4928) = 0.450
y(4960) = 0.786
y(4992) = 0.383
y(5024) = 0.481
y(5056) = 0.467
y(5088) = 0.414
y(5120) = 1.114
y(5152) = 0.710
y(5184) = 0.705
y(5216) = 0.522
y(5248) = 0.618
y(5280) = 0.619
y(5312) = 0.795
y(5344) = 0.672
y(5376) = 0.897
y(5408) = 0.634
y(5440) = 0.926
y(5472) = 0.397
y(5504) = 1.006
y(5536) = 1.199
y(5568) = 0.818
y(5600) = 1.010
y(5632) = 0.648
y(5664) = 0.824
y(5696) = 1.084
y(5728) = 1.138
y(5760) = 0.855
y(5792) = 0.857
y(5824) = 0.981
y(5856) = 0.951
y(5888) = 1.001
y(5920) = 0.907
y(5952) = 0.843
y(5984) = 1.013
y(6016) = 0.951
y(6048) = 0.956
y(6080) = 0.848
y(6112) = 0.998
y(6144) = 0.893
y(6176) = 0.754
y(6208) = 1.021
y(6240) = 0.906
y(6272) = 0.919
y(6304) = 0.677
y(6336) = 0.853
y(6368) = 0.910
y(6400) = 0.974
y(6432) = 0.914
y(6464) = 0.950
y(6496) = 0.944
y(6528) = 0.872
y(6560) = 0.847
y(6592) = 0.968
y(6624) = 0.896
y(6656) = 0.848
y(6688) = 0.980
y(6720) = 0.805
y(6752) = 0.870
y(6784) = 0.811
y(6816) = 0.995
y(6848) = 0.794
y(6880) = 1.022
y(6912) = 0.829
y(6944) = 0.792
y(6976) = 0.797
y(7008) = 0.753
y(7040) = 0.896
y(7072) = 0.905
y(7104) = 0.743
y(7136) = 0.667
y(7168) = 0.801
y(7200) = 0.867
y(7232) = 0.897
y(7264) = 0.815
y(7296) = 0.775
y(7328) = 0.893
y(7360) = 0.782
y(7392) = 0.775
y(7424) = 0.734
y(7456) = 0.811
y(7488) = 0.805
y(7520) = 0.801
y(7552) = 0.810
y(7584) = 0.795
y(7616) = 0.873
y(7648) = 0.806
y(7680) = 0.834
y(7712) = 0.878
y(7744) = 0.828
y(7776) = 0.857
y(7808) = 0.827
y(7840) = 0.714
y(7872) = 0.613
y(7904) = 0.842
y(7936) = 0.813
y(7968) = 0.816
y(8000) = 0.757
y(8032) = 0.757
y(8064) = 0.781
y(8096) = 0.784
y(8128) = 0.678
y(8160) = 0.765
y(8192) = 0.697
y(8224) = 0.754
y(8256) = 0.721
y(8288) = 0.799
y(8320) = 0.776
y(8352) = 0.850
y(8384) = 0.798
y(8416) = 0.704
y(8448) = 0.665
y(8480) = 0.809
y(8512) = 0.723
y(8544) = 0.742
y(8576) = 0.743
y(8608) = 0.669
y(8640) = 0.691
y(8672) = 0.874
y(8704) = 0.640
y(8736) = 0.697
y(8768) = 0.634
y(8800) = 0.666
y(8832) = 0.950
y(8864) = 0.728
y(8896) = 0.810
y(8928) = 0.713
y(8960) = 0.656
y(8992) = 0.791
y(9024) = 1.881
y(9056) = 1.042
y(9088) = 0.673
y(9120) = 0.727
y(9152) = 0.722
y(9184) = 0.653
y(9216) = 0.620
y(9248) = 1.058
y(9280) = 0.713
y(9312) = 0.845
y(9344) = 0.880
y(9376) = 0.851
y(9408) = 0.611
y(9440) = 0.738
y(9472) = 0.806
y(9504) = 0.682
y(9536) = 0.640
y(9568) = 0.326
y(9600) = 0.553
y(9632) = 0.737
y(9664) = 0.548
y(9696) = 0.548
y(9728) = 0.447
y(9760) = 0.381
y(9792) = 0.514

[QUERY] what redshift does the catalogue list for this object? 0.38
